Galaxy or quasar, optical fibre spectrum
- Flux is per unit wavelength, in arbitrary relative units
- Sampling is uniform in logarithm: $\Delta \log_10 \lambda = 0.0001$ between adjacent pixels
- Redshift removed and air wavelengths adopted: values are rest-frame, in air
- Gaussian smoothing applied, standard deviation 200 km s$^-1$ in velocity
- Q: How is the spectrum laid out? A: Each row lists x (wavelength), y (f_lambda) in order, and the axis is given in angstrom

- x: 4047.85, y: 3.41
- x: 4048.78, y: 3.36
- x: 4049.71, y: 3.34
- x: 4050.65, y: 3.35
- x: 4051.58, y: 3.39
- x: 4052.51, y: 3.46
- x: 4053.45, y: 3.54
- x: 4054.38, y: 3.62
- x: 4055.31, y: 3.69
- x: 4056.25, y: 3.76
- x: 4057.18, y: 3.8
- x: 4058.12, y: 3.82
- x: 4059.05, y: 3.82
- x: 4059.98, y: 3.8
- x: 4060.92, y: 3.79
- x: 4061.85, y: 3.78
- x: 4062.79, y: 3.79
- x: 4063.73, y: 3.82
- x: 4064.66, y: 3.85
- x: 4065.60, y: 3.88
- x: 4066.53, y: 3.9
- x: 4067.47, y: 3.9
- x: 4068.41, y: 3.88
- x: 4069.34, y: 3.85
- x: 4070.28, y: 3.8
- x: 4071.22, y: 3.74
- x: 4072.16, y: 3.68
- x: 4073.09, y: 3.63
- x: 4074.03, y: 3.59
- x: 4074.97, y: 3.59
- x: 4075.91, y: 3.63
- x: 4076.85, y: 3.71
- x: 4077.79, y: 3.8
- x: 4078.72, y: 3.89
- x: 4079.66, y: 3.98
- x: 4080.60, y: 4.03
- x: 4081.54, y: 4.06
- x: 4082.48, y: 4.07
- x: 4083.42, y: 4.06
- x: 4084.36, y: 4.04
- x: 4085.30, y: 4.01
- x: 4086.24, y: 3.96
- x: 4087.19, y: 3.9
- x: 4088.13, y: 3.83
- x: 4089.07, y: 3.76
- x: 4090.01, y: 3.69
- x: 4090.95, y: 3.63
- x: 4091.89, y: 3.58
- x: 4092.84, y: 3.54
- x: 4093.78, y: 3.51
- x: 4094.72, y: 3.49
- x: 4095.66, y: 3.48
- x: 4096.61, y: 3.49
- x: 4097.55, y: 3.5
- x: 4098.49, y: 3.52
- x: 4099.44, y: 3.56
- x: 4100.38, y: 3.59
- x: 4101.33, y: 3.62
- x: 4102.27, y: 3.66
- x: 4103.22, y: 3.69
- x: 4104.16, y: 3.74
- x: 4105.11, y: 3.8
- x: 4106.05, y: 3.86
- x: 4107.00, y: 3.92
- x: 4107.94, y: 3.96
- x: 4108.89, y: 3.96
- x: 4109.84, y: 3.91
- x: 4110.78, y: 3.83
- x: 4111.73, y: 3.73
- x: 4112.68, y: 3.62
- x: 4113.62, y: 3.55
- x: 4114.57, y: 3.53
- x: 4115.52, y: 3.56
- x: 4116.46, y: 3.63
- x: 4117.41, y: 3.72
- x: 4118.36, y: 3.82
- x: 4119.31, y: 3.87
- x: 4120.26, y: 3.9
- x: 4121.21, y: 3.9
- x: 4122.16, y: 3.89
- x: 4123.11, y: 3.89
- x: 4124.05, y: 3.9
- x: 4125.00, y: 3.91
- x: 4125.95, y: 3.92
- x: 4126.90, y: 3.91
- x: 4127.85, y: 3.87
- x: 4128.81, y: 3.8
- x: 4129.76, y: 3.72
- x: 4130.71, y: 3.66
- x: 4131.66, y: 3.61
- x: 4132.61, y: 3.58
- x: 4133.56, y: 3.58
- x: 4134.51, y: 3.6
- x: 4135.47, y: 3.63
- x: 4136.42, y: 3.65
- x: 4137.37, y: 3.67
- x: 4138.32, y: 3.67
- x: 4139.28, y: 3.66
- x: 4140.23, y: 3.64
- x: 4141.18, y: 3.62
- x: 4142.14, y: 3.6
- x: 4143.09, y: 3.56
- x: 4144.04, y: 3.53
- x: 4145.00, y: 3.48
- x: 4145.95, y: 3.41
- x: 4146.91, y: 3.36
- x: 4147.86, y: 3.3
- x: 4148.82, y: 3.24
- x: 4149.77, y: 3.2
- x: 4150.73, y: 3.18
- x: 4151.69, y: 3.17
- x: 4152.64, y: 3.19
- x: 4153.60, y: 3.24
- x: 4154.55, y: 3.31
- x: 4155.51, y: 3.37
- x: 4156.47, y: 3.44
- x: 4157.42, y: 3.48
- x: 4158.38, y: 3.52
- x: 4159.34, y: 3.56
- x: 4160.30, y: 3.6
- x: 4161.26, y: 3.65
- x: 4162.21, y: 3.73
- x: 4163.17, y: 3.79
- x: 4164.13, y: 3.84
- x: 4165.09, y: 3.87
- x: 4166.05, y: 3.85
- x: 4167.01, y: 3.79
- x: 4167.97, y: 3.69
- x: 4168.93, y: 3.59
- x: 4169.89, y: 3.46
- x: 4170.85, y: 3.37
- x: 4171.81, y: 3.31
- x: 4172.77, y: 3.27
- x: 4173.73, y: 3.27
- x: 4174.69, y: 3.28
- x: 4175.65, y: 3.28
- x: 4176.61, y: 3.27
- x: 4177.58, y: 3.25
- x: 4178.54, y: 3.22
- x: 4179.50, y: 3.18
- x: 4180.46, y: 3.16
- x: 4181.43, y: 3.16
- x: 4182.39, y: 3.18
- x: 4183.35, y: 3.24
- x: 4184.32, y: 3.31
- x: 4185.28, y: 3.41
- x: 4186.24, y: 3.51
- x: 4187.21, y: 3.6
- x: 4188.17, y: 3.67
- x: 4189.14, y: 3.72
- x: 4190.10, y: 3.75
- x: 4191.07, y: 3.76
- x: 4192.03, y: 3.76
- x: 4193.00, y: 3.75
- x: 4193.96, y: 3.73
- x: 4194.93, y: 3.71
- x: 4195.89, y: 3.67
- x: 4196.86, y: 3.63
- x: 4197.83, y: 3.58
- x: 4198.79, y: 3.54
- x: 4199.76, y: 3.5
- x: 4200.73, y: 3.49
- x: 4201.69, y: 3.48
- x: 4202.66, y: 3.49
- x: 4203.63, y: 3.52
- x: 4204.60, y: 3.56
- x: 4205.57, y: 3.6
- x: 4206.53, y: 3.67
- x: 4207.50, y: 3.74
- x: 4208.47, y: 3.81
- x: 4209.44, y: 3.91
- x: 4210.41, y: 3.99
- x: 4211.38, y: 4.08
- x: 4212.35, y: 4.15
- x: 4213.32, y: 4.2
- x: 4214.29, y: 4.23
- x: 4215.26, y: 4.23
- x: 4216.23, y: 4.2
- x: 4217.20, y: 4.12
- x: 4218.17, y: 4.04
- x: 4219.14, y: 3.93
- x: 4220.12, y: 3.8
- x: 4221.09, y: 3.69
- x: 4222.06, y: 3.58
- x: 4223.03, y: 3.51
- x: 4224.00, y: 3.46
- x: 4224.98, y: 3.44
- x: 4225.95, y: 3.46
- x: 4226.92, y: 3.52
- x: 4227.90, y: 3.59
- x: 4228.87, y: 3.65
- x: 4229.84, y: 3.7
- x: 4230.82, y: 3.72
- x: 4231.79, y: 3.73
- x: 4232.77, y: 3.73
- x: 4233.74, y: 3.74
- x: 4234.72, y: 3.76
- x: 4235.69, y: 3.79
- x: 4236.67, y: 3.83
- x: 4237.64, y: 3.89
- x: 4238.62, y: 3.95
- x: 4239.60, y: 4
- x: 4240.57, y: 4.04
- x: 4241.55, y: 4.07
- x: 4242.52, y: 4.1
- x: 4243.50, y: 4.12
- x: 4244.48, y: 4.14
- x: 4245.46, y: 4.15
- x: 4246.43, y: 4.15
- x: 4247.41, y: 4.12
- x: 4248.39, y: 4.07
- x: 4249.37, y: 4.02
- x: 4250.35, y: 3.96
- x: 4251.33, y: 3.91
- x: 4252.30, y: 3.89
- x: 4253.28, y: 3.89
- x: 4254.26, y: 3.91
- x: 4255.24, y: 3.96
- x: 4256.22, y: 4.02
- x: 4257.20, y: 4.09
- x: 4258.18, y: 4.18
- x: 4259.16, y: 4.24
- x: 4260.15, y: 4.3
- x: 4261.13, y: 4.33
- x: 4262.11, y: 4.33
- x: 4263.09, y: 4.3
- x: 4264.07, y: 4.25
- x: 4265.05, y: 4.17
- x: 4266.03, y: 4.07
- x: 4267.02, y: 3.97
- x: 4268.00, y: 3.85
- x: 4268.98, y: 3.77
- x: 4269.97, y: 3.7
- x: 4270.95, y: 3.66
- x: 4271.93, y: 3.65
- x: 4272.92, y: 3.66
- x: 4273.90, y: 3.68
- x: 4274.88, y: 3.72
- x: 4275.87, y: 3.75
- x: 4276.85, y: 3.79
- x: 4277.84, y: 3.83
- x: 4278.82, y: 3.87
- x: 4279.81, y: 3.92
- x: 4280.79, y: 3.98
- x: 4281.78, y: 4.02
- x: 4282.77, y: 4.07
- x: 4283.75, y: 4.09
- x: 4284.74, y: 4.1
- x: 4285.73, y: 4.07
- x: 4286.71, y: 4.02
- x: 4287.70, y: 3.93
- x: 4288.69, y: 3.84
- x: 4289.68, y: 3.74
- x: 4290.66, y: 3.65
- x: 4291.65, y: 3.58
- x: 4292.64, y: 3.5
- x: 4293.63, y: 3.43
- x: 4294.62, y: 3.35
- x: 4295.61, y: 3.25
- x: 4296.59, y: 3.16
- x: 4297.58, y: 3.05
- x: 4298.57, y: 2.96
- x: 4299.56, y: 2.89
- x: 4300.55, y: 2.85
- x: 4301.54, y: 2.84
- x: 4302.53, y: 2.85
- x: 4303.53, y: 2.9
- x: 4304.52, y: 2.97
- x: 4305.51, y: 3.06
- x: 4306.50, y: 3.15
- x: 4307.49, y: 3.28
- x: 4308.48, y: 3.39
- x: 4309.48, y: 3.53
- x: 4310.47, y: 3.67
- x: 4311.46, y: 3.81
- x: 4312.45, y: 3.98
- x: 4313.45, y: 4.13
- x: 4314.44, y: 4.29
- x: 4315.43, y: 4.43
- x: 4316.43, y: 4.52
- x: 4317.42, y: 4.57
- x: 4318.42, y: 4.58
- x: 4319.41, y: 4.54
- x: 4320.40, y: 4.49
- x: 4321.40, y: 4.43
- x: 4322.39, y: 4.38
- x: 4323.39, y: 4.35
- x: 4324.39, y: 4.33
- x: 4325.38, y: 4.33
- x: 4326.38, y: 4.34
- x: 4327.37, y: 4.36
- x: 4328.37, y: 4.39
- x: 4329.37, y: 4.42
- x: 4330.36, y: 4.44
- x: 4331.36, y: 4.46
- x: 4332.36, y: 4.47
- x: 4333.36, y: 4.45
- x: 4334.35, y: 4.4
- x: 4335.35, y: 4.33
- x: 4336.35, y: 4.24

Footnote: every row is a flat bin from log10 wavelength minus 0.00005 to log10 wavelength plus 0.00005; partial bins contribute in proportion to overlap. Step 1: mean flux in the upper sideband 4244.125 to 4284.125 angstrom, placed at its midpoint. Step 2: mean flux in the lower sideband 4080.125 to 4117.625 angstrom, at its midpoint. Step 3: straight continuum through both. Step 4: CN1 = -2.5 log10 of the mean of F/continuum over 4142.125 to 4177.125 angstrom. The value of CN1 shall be 0.11 mag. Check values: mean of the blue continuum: 3.74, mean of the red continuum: 3.99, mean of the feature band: 3.46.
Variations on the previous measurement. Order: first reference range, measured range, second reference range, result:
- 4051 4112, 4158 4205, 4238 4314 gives 0.07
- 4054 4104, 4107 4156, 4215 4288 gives 0.05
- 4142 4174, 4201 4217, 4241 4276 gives -0.03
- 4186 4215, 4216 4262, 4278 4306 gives -0.08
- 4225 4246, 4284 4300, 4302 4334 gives 0.13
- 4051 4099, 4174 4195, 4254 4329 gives 0.11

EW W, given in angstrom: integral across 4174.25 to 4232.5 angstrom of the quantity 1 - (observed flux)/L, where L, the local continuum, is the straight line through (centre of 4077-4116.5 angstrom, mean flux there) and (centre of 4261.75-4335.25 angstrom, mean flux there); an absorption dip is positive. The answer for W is 2.7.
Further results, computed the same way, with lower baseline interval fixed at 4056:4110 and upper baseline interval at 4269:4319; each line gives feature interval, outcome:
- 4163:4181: 1.3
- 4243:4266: -2.7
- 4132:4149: 0.9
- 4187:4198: 0.0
